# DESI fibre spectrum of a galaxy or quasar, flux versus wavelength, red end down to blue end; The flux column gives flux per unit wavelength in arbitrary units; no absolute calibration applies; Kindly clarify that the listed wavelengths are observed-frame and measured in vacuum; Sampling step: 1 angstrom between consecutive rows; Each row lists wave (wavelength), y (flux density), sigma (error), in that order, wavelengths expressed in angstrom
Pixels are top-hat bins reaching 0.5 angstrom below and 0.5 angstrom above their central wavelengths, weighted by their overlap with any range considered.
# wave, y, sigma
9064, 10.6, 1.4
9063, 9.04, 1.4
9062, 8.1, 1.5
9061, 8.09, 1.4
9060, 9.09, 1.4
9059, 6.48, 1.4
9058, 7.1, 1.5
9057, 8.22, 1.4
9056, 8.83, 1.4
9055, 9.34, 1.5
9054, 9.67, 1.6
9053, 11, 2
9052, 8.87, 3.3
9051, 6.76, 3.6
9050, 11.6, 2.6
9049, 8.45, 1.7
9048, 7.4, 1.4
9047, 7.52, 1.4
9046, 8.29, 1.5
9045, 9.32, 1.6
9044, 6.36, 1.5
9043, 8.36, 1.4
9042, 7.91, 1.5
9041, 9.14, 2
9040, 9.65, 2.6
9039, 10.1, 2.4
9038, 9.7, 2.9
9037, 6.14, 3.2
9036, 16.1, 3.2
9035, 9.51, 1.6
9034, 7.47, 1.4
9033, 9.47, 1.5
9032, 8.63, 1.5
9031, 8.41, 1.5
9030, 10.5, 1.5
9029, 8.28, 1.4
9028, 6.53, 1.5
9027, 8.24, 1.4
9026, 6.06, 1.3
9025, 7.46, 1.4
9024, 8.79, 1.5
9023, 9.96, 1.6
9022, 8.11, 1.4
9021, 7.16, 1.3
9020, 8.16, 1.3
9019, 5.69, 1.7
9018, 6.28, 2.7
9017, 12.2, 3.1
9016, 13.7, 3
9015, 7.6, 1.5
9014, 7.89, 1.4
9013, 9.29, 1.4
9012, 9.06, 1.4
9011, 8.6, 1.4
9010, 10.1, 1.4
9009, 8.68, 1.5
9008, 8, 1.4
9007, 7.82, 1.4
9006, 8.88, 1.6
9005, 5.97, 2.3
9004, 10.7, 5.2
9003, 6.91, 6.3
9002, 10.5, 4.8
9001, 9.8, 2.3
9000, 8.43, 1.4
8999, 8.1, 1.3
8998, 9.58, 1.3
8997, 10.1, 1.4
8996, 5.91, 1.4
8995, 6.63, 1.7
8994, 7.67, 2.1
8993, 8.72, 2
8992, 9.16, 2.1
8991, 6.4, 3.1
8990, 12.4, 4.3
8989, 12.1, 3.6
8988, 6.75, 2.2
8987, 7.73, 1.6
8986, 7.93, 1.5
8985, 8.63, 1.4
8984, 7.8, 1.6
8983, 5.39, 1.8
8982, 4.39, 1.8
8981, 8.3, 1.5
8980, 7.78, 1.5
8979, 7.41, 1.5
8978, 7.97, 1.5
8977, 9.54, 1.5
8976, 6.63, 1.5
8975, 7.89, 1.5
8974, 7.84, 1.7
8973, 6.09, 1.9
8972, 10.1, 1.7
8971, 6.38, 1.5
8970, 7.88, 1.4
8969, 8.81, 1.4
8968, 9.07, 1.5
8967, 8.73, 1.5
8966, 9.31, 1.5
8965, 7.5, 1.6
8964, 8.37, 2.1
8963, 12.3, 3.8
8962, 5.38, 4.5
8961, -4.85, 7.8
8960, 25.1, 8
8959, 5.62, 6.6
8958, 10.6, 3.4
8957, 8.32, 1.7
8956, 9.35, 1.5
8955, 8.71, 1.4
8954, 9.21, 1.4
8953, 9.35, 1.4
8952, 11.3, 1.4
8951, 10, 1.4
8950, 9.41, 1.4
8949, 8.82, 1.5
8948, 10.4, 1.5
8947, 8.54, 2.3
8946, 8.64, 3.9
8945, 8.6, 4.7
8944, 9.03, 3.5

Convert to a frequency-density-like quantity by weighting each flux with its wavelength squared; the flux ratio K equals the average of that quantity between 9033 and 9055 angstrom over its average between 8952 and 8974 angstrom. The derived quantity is 1.06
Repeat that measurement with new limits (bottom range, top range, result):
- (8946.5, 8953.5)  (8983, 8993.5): 0.90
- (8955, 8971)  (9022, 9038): 1.03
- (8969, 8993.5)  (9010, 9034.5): 1.08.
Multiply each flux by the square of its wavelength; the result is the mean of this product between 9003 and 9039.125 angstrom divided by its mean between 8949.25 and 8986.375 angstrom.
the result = 1.05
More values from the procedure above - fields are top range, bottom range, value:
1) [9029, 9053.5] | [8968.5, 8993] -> 1.14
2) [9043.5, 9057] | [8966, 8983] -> 1.14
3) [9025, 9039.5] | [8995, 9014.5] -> 1.04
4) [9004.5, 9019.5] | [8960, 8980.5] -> 1.10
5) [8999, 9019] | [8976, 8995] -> 1.11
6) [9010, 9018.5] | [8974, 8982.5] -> 1.26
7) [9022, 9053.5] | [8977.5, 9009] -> 1.08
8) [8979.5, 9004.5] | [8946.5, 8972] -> 0.93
